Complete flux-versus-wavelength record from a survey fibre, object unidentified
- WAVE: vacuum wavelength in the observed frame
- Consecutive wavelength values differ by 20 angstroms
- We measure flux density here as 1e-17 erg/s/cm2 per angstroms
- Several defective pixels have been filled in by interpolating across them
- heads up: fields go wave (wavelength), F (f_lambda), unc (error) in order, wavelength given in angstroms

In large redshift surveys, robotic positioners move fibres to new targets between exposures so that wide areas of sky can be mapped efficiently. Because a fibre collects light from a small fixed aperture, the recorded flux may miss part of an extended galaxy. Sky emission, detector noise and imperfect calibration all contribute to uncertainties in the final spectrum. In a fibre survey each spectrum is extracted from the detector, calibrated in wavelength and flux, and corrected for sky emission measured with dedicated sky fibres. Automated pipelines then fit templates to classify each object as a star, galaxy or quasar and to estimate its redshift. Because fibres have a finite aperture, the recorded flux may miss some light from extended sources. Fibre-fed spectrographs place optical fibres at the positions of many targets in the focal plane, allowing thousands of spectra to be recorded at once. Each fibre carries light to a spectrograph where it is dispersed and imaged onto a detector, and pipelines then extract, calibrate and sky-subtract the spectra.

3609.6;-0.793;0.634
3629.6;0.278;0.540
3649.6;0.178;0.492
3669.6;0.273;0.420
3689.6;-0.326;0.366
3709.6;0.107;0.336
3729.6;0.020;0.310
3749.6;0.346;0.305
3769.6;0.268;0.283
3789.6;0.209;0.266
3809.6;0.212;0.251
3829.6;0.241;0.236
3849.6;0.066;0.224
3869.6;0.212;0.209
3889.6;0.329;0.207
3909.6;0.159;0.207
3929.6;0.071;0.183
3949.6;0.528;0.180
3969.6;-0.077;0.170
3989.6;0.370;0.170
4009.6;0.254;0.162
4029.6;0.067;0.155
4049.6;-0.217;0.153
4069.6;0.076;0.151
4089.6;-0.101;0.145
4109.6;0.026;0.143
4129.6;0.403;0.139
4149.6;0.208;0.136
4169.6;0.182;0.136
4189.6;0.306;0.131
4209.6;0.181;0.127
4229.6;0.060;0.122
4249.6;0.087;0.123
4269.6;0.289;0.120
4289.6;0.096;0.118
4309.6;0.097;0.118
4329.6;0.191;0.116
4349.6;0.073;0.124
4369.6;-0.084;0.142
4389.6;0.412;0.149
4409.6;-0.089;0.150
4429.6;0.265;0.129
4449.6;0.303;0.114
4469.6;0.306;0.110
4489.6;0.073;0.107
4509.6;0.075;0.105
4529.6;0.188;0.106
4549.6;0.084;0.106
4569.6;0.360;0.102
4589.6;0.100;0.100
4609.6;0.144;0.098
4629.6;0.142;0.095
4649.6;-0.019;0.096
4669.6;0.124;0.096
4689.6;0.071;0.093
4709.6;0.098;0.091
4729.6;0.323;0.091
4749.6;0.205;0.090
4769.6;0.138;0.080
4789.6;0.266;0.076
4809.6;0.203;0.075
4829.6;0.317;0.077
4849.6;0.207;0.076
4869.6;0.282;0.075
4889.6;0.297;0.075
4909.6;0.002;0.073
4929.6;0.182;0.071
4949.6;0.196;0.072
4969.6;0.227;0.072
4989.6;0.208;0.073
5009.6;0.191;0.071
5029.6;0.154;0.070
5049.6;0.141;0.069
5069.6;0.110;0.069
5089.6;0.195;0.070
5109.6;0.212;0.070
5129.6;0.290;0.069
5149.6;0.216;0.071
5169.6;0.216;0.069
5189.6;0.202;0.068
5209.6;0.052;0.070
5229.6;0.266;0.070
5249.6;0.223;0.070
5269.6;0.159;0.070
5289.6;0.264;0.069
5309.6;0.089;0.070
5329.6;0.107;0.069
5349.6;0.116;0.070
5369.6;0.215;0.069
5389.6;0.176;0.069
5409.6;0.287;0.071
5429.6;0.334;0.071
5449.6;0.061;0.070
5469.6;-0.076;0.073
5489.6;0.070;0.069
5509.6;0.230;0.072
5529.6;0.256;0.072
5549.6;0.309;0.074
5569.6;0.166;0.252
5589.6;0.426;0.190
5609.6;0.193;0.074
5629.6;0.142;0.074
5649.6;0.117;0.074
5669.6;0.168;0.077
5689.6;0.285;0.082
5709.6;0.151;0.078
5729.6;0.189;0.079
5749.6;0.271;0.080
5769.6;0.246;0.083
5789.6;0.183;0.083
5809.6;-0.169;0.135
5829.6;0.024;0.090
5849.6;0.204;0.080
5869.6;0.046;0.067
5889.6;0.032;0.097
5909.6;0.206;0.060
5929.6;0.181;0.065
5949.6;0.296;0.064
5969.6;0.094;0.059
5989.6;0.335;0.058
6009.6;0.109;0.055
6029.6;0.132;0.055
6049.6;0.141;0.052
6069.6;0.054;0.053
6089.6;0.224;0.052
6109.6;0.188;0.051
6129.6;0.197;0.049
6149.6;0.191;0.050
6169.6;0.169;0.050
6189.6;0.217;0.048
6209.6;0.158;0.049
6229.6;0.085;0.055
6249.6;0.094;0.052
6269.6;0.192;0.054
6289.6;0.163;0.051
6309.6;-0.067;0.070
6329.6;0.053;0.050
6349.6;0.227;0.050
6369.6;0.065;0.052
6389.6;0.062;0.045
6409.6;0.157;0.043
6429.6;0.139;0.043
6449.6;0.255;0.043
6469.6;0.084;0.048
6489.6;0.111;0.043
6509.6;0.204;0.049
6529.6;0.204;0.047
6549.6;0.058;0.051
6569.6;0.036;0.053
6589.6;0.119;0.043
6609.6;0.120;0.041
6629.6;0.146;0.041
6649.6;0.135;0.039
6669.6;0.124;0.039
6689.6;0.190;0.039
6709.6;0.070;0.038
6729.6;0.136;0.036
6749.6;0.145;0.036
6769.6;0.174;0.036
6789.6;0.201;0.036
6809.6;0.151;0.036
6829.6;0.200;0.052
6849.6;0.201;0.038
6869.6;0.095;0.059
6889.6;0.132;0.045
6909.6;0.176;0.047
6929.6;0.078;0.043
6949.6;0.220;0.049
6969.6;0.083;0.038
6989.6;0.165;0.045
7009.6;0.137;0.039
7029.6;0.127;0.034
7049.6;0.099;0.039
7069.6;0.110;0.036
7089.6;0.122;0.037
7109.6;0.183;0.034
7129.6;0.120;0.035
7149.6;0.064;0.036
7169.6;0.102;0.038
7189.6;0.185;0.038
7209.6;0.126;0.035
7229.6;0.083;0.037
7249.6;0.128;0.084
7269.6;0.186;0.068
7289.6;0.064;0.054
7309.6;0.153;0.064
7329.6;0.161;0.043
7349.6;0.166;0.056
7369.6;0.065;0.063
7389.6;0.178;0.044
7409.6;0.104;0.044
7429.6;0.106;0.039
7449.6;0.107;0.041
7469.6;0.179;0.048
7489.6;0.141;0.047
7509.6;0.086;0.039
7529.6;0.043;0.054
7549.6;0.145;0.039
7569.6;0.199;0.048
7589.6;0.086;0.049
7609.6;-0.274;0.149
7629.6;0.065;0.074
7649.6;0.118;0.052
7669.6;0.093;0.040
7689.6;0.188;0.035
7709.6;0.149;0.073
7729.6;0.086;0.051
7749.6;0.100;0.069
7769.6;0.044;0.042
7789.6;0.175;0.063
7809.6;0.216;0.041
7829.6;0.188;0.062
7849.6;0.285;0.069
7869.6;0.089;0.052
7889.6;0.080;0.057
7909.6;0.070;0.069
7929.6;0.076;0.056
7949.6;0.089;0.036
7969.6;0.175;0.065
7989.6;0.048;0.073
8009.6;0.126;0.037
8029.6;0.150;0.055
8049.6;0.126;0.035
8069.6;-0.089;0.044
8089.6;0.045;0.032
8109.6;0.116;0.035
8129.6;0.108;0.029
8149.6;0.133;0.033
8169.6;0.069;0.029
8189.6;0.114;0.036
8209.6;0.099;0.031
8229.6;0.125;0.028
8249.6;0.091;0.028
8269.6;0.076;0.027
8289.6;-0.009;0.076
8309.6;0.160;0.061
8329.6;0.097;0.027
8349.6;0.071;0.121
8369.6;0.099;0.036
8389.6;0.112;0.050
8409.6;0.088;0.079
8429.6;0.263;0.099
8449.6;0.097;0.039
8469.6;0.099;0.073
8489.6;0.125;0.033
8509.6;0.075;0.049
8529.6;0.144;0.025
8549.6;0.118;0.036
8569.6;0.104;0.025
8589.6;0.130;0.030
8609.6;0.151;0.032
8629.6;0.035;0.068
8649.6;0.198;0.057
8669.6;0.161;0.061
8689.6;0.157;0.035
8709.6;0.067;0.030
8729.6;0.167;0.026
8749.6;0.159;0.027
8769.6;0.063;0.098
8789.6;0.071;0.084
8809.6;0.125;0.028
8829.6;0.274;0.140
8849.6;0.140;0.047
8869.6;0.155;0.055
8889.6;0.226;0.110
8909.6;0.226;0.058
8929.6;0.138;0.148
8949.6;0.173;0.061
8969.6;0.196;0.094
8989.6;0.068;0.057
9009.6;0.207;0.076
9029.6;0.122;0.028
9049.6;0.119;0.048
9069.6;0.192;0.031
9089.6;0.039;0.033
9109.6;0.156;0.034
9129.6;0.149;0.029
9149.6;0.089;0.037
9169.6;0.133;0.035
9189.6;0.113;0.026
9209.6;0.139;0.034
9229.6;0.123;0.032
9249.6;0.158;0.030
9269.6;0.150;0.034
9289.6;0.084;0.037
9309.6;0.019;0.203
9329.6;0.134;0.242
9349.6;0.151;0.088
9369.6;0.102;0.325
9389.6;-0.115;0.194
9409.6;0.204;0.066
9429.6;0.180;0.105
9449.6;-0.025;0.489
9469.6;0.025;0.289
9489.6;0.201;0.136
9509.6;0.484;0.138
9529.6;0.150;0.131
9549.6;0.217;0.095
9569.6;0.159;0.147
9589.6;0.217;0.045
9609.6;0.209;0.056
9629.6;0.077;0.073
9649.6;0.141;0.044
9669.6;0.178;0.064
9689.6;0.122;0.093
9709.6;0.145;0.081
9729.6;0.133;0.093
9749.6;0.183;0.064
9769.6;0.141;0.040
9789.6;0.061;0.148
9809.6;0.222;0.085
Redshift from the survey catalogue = 0.195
